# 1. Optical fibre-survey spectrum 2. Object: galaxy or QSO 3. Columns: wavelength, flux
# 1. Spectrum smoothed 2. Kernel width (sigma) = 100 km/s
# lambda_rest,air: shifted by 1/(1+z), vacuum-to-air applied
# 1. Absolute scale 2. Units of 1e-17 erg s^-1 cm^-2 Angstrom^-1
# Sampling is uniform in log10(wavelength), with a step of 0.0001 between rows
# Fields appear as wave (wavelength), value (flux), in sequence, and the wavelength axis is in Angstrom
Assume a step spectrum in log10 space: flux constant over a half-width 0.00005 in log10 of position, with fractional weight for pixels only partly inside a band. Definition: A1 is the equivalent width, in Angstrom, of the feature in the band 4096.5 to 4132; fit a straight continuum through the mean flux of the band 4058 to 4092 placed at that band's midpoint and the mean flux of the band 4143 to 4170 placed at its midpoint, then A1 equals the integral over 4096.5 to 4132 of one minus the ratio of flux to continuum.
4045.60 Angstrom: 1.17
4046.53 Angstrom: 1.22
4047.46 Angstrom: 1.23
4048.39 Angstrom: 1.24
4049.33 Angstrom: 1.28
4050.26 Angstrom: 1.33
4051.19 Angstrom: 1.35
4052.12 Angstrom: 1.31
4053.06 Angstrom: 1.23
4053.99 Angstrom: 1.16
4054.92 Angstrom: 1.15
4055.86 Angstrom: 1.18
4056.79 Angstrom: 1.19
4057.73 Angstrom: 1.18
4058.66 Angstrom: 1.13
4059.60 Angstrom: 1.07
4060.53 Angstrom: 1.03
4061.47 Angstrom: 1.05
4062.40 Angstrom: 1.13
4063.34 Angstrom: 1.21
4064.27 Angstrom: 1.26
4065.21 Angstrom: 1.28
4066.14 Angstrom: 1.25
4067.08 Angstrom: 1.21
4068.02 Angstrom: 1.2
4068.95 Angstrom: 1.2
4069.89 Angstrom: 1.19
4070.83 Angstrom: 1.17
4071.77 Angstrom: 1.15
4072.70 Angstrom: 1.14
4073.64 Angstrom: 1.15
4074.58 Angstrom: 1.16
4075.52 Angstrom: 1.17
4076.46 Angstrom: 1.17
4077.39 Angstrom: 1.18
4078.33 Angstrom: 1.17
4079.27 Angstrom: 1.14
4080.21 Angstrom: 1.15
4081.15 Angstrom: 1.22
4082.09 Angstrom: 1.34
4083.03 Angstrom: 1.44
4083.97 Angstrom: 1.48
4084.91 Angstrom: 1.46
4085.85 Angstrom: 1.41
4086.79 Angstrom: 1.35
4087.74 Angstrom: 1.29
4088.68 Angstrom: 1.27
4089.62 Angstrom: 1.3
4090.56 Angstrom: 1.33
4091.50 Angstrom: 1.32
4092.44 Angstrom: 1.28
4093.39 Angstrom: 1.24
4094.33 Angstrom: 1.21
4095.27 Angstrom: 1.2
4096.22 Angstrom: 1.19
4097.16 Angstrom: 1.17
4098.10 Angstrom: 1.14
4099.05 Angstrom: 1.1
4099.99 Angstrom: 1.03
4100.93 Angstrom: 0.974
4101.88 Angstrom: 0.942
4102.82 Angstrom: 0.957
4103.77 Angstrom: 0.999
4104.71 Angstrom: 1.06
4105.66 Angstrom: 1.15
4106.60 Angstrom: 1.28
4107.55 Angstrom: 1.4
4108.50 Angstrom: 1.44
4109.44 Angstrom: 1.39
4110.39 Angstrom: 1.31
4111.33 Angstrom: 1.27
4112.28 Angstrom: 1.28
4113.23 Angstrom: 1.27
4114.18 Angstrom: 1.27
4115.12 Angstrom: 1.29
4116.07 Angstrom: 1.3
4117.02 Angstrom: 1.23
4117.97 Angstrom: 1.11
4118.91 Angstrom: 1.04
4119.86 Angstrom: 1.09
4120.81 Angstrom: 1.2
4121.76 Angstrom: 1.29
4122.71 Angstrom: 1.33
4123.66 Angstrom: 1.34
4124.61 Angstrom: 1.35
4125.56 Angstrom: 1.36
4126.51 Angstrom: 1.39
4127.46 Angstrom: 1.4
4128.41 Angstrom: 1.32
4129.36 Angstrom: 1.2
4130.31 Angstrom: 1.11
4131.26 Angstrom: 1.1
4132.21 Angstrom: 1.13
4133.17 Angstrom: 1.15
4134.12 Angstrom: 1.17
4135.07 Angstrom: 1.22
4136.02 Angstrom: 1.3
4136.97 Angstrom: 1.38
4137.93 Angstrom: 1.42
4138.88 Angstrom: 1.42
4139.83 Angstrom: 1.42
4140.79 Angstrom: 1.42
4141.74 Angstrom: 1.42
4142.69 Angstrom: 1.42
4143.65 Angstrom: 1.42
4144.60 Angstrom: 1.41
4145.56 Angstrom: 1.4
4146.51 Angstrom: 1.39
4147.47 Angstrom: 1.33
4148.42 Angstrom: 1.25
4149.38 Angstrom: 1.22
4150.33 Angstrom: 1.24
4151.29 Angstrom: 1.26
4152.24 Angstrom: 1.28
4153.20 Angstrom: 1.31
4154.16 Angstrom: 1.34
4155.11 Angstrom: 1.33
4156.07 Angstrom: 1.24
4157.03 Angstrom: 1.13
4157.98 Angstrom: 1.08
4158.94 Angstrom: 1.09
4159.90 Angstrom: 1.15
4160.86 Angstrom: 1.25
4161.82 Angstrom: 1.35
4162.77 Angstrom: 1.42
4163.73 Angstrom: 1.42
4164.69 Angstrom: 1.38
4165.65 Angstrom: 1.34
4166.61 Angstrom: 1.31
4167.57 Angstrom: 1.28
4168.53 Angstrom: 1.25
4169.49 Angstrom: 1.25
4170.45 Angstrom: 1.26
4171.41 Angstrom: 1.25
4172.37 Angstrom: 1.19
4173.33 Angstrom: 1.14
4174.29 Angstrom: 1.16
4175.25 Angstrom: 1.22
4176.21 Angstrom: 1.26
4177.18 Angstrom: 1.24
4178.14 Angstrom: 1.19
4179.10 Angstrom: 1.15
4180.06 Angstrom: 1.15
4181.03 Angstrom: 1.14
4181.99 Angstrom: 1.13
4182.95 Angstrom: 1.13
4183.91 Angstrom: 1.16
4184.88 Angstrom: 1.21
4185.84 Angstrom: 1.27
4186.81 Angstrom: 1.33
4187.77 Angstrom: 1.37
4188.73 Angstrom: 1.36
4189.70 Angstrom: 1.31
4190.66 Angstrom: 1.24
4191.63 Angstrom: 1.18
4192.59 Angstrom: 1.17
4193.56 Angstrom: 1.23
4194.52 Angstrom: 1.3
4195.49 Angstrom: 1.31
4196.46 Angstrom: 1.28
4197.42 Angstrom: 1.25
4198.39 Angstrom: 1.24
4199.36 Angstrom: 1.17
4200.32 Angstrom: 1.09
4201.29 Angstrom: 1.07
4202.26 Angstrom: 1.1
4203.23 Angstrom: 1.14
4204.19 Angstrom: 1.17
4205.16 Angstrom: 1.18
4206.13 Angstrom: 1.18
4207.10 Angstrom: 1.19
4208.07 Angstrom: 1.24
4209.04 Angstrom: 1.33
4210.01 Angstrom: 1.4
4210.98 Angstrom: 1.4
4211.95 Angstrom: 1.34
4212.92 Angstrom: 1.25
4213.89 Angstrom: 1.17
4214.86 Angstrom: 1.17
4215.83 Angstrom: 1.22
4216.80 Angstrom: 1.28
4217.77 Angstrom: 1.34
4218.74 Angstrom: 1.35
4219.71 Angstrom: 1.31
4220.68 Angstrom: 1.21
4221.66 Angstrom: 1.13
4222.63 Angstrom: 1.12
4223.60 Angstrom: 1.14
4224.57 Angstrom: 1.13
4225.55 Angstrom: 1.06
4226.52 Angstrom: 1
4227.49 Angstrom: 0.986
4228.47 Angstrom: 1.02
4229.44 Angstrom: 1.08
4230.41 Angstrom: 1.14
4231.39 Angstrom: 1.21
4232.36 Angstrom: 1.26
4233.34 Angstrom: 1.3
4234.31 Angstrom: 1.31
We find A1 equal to 1.3 Angstrom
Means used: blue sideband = 1.23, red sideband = 1.29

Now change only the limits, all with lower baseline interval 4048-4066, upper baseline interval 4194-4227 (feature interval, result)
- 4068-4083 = 0.2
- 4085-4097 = -0.8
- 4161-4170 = -0.9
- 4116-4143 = -1.6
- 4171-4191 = -0.1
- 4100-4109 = 0.6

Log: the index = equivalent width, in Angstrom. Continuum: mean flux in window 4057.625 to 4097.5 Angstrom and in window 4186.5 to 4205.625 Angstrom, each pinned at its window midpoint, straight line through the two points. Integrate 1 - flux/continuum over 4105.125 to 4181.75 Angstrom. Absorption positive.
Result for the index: -3.0 Angstrom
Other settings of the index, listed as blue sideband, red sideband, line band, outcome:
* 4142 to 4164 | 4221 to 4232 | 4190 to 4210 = -0.7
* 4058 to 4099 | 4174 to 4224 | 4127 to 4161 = -1.6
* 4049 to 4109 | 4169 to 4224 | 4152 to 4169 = -0.8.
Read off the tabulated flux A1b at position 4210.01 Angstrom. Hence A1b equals 1.4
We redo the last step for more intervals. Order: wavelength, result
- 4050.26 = 1.33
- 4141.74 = 1.42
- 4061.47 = 1.05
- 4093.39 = 1.24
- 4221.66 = 1.13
